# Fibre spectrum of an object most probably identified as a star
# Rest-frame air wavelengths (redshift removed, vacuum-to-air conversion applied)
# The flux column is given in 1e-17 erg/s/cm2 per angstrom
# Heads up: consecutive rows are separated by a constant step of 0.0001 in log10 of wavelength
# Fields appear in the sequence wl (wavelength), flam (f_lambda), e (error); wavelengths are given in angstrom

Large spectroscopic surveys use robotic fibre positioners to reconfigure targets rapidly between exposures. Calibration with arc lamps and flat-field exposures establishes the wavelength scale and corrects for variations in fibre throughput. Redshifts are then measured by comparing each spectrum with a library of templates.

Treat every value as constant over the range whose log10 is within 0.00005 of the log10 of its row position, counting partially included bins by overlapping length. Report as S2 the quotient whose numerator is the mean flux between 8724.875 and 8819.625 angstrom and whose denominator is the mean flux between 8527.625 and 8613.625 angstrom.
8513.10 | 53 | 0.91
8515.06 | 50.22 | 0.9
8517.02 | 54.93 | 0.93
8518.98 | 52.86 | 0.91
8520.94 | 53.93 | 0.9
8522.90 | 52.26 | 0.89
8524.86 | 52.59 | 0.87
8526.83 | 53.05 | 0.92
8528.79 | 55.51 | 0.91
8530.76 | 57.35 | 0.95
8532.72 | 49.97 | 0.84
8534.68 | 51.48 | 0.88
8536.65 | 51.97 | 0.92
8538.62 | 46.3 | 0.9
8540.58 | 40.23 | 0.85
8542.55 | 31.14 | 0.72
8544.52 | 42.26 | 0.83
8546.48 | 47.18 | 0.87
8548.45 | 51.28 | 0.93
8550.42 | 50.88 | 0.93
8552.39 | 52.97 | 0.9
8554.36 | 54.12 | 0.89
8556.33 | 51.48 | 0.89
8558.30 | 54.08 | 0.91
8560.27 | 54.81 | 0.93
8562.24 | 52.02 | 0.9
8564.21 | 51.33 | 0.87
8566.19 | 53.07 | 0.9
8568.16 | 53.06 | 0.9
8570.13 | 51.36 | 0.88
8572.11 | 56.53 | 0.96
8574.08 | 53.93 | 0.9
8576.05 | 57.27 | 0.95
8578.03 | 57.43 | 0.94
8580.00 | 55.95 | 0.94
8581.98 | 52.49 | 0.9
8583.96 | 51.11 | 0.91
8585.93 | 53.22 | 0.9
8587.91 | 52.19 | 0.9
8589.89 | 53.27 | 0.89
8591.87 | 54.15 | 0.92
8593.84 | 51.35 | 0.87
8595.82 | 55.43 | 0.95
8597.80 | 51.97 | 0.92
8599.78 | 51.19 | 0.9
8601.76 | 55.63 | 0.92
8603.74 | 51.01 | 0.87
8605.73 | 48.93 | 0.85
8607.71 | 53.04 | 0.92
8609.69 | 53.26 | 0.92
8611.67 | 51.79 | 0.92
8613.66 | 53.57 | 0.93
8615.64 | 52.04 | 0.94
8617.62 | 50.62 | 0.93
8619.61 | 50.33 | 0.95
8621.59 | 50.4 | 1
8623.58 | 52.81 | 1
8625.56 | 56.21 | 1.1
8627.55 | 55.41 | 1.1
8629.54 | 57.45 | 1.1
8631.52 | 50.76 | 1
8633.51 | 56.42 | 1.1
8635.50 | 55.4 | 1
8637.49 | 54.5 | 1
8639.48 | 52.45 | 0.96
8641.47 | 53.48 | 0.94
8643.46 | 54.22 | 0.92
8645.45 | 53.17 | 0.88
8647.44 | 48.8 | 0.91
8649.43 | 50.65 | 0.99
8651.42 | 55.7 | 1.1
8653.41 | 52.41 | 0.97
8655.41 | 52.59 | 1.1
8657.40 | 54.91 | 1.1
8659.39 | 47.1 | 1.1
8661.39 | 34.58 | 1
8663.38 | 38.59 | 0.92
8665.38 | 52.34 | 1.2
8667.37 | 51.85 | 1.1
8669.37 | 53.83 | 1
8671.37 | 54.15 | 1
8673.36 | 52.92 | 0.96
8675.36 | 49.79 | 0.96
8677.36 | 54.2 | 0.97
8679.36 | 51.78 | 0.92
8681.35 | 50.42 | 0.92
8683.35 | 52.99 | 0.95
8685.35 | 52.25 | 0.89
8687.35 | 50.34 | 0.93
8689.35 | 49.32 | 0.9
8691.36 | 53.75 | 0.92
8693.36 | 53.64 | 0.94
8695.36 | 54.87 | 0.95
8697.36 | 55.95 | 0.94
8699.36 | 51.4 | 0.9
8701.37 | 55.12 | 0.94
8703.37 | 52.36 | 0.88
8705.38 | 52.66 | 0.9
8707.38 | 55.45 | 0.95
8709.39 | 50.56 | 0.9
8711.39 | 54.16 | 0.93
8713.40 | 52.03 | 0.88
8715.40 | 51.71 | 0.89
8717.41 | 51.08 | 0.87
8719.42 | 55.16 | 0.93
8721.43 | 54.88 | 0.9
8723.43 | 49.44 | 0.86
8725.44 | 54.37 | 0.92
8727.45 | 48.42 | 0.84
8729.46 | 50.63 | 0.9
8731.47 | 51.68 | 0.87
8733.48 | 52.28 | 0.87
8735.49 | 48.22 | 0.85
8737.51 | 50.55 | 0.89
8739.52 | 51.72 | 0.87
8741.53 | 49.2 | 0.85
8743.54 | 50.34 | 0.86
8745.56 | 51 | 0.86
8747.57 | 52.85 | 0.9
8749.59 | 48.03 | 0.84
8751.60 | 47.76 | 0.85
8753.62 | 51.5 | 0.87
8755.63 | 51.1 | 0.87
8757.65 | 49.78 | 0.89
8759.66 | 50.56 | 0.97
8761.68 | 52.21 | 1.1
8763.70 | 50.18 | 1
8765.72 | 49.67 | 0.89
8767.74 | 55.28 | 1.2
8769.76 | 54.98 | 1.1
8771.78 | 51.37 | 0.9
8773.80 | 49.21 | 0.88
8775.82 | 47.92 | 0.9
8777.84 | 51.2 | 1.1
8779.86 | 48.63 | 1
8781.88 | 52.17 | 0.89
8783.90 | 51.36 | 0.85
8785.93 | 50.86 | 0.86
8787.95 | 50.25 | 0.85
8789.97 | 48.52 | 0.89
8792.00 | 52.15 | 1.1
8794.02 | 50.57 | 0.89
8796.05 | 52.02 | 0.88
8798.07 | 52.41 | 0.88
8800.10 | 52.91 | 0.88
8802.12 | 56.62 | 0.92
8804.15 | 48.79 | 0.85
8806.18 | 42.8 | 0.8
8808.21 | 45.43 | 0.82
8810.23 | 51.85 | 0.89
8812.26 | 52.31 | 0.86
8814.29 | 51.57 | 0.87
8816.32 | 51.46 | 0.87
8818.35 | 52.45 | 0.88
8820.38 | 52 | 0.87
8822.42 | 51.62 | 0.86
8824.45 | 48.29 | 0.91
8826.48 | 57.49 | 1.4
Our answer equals 0.98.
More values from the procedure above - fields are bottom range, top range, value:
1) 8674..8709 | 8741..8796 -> 0.96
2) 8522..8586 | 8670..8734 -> 1.02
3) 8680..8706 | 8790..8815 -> 0.96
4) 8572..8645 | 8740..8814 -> 0.95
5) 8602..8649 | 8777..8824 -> 0.96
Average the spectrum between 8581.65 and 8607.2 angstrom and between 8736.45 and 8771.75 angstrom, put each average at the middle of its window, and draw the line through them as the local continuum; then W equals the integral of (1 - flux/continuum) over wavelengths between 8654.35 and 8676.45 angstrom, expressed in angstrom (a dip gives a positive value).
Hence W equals 1.04 angstrom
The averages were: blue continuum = 52.5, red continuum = 51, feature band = 49.3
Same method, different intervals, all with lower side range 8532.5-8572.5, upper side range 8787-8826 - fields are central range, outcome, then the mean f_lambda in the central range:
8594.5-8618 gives -1.1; 52.4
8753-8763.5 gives -0.1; 51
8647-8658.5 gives -0.6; 52.7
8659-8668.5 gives 1.0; 44.9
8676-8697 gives -0.9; 52.4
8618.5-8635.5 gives -1.3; 53.8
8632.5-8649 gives -1.1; 53.4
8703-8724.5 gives -1.0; 52.7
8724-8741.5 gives -0.1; 50.8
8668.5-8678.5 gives -0.5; 52.9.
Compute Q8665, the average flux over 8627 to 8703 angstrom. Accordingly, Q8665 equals 52.1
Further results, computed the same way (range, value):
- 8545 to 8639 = 53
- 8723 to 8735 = 51.1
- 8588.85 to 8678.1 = 52.1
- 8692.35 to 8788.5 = 51.6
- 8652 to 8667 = 47.9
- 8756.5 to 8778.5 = 51.1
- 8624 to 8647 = 54.3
